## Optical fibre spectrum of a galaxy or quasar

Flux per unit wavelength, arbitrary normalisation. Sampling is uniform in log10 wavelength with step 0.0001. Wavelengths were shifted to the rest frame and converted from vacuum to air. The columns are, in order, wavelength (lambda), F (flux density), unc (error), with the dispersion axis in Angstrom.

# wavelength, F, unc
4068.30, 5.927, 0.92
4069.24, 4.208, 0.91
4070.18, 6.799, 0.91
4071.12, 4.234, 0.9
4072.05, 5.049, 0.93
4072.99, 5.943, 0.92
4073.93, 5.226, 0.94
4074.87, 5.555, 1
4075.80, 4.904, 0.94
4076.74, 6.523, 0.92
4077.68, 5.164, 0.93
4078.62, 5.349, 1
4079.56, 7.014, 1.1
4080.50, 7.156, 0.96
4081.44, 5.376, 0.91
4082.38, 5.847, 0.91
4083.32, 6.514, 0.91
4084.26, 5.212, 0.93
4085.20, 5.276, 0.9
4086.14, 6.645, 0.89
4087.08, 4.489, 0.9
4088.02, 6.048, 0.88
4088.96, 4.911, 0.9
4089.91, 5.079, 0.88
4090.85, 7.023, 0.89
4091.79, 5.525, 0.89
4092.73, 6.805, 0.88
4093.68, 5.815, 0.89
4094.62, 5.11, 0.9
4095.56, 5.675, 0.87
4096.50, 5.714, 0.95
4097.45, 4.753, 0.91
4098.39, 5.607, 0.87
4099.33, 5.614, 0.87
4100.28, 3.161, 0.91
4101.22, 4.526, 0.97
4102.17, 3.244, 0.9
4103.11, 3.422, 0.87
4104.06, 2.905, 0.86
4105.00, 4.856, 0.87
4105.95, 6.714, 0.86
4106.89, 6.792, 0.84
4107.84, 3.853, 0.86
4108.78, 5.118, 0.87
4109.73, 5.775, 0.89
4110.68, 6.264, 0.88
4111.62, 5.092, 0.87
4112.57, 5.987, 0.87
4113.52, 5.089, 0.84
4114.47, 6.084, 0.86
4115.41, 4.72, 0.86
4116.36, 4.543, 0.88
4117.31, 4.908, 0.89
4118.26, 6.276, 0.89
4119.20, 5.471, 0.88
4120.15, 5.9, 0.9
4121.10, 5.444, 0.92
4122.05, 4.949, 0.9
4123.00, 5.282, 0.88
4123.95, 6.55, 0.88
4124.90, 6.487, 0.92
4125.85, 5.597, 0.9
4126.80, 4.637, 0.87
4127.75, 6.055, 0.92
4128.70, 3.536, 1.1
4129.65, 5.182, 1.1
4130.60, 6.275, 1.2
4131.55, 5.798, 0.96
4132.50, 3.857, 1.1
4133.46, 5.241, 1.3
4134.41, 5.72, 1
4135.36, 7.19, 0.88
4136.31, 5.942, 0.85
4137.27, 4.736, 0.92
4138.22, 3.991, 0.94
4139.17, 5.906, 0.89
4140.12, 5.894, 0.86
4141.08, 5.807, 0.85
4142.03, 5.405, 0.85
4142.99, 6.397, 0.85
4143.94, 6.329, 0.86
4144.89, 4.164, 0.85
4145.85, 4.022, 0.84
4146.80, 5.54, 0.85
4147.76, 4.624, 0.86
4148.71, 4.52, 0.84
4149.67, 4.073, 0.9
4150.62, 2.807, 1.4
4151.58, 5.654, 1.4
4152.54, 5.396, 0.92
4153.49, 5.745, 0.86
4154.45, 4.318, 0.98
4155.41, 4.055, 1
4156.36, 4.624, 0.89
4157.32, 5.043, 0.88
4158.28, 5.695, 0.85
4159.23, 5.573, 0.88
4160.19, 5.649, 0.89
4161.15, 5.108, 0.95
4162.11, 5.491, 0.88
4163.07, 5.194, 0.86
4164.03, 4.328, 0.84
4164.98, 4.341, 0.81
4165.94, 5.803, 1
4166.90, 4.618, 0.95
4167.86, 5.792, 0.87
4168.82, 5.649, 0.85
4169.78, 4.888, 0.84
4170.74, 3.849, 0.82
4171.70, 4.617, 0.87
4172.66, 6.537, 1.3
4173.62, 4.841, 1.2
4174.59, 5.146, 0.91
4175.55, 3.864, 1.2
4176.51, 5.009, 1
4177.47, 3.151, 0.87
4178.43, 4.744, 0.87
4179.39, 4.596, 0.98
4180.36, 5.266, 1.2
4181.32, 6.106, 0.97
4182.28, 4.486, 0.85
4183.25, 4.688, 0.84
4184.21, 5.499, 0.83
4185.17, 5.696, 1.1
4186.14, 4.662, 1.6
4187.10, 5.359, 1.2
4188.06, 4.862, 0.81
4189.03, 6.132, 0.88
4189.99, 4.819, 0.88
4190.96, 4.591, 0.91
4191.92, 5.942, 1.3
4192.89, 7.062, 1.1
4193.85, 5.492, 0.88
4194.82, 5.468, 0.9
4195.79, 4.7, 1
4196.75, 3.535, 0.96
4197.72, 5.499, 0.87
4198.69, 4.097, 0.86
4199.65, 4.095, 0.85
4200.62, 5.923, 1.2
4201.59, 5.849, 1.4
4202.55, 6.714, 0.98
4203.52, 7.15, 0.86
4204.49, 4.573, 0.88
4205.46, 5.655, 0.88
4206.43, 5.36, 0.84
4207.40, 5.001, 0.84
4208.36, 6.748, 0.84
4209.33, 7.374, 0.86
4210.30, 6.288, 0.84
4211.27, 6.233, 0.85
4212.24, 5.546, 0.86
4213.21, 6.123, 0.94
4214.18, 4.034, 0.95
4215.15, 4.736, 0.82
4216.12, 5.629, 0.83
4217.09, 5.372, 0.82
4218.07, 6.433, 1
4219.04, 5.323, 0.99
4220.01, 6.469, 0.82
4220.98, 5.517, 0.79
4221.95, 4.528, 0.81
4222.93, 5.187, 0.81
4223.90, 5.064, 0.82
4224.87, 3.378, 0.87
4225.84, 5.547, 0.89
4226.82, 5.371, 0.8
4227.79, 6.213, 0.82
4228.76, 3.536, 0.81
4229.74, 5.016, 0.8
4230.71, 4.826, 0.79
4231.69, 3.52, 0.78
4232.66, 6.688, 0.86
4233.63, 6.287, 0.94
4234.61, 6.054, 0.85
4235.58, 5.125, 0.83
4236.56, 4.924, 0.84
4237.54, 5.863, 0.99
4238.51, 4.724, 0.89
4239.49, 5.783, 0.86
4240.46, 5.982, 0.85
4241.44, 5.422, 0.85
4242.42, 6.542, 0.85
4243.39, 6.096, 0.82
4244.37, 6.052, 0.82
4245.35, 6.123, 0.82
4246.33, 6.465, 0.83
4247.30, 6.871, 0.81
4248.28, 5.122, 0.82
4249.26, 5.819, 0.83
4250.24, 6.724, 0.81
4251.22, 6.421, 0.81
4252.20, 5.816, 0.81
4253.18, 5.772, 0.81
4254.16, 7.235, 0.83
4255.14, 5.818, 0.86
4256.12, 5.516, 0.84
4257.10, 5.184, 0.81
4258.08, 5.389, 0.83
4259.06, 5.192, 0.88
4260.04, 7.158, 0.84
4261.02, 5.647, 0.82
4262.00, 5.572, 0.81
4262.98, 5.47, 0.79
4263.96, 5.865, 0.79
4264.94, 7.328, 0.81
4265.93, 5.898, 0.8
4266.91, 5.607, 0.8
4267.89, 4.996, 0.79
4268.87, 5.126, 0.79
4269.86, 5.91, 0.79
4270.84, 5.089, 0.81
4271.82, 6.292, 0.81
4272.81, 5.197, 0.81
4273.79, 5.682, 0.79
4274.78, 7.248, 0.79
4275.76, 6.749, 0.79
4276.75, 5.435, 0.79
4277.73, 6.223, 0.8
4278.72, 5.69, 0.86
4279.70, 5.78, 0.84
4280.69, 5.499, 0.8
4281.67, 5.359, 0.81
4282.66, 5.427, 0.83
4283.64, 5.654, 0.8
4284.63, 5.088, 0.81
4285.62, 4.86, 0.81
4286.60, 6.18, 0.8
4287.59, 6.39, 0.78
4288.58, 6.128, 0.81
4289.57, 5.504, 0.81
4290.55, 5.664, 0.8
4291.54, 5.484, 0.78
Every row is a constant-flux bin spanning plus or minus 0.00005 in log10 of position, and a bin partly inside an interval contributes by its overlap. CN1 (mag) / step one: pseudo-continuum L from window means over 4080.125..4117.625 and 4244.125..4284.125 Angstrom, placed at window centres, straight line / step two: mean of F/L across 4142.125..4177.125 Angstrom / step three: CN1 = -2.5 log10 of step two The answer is 0.11 mag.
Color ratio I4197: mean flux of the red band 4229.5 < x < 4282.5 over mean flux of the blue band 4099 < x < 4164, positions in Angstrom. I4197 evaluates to 1.12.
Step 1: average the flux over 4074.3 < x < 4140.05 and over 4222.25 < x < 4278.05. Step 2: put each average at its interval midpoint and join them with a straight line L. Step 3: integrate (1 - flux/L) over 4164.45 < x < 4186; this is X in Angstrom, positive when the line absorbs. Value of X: 2.3 Angstrom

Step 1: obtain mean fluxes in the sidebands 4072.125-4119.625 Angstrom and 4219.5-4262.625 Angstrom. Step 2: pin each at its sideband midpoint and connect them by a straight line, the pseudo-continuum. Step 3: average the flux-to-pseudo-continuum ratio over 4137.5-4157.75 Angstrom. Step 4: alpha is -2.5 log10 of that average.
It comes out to 0.11 mag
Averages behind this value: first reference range 5.41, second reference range 5.63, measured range 4.96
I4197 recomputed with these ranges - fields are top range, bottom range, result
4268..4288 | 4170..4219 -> 1.08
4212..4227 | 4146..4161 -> 1.08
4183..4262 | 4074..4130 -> 1.03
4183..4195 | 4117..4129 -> 0.98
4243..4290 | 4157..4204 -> 1.14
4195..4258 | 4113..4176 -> 1.07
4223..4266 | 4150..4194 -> 1.12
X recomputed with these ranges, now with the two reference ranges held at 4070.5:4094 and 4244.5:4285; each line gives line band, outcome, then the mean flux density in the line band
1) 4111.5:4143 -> 1.6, 5.46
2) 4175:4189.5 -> 2.1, 4.94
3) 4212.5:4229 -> 1.7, 5.23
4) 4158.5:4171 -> 1.4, 5.14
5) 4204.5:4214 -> -0.1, 5.9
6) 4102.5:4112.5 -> 1.1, 5.09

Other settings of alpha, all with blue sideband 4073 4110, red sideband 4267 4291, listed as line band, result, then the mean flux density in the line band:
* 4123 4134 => 0.016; 5.38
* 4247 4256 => -0.085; 6.13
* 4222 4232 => 0.178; 4.77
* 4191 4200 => 0.098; 5.09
